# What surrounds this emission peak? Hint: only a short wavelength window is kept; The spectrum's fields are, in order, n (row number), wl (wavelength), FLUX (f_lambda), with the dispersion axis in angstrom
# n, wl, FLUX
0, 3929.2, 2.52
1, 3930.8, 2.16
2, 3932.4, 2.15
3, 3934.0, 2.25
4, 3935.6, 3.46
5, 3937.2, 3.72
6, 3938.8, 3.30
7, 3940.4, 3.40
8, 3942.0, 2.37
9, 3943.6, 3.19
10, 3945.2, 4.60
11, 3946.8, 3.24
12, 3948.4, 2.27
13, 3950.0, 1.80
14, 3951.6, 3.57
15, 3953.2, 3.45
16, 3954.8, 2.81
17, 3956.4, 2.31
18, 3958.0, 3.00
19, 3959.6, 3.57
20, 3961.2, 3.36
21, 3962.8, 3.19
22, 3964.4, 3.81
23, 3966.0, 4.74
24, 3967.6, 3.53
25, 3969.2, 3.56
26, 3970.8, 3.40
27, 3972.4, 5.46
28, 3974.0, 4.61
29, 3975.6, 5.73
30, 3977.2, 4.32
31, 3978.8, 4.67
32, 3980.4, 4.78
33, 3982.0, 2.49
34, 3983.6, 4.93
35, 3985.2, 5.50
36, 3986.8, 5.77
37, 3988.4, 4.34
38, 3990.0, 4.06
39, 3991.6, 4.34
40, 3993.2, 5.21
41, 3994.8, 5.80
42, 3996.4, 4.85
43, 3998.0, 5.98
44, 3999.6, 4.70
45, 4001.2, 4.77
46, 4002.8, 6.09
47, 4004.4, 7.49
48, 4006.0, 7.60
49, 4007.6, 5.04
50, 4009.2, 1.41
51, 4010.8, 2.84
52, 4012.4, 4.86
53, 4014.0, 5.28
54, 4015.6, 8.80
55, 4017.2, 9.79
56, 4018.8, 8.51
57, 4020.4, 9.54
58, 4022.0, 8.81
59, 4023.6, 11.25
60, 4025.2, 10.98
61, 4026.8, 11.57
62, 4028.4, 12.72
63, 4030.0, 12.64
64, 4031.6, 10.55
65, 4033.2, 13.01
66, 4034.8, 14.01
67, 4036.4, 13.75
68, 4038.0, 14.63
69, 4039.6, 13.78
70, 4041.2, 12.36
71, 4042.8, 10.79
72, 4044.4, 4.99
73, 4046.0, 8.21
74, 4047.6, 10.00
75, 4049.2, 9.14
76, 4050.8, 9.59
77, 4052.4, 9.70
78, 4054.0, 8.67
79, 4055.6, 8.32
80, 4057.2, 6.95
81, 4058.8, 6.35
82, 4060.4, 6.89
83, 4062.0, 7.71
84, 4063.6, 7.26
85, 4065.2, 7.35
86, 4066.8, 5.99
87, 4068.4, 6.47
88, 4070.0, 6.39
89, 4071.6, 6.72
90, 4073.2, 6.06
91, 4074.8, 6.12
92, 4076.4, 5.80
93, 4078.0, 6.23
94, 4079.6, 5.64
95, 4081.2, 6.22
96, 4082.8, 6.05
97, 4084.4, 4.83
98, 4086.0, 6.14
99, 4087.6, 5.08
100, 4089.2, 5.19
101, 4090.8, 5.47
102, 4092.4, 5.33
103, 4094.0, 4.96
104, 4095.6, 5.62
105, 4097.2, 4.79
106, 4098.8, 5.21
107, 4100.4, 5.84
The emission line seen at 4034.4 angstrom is Lyman alpha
